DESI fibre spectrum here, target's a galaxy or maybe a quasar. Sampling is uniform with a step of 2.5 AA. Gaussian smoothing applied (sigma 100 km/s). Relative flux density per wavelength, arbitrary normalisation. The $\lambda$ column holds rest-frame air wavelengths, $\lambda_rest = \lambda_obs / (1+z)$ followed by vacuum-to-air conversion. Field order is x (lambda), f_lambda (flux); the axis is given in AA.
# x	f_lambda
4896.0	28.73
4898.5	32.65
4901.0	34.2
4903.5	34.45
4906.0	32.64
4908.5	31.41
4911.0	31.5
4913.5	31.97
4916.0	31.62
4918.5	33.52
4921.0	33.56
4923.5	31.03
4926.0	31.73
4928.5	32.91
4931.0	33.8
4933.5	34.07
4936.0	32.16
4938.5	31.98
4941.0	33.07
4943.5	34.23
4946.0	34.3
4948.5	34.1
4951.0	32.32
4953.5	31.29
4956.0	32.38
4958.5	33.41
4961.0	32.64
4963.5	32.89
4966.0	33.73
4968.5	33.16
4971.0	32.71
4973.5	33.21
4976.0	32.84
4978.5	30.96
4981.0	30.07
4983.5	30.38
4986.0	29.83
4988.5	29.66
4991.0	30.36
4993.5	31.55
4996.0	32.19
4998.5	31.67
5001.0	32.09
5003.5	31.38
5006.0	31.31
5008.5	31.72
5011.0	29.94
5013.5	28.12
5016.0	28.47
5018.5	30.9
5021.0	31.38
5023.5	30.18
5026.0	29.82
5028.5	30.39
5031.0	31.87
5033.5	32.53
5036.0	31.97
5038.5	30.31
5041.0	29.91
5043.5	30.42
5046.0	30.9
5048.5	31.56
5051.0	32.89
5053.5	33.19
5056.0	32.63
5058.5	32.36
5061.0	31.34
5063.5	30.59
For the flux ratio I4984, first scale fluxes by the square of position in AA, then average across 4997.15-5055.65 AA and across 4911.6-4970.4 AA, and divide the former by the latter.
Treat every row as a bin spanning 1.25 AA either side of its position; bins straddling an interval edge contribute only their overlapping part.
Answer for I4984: 1.0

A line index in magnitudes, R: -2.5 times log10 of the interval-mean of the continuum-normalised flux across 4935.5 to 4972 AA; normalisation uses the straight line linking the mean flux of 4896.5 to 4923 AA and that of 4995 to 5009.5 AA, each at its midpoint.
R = -0.03 mag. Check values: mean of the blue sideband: 32.6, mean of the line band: 33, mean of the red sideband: 31.7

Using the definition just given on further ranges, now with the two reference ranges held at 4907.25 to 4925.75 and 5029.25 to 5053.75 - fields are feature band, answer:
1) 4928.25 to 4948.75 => -0.048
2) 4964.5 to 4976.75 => -0.044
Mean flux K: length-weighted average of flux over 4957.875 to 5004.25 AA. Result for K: 31.8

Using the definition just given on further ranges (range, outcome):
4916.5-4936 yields 32.8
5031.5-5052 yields 31.3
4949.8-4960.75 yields 32.4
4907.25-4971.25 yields 32.8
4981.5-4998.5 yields 30.7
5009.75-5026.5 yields 29.8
